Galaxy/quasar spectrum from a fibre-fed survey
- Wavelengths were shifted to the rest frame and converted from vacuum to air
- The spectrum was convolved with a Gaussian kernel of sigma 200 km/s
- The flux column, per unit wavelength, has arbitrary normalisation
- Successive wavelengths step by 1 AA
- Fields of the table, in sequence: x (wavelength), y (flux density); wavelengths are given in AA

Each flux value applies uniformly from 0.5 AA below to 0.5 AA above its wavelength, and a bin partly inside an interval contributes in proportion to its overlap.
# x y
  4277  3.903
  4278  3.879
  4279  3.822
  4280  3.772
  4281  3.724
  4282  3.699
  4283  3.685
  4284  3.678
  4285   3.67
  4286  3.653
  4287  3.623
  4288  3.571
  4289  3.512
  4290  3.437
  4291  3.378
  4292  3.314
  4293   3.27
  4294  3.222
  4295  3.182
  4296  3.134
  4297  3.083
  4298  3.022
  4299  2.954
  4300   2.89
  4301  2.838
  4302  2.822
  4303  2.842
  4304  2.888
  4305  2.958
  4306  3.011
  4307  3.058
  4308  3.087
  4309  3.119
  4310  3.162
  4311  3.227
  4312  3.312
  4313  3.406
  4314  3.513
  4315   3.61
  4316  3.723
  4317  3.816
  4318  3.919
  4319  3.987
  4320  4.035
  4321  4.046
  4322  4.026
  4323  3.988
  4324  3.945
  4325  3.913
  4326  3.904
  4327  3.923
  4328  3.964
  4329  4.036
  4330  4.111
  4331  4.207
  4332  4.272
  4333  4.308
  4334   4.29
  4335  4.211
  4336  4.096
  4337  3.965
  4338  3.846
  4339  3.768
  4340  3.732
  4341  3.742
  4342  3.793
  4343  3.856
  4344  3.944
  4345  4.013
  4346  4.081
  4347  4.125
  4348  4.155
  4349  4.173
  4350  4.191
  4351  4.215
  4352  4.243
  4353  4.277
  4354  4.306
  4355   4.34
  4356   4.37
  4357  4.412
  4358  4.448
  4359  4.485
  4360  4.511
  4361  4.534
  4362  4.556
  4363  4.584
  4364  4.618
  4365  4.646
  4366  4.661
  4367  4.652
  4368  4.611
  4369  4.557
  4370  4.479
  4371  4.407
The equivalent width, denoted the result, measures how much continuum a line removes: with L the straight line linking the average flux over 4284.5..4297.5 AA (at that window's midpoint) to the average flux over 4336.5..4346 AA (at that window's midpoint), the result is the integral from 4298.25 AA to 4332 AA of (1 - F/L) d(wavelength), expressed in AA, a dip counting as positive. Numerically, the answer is 0.9 AA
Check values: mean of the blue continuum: 3.39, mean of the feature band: 3.53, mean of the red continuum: 3.86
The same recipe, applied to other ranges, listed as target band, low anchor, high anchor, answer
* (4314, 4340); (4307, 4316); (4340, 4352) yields -2.5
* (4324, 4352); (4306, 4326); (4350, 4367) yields 0.1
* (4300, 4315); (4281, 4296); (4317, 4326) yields 2.7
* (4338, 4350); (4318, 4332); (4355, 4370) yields 0.9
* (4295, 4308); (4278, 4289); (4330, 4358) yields 2.9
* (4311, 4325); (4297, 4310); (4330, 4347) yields -1.5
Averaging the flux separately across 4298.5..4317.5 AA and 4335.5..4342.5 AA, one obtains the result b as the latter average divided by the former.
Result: 1.21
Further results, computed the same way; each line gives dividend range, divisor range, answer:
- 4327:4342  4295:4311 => 1.34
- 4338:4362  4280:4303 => 1.25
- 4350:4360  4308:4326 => 1.18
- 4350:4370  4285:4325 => 1.32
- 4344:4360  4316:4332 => 1.07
